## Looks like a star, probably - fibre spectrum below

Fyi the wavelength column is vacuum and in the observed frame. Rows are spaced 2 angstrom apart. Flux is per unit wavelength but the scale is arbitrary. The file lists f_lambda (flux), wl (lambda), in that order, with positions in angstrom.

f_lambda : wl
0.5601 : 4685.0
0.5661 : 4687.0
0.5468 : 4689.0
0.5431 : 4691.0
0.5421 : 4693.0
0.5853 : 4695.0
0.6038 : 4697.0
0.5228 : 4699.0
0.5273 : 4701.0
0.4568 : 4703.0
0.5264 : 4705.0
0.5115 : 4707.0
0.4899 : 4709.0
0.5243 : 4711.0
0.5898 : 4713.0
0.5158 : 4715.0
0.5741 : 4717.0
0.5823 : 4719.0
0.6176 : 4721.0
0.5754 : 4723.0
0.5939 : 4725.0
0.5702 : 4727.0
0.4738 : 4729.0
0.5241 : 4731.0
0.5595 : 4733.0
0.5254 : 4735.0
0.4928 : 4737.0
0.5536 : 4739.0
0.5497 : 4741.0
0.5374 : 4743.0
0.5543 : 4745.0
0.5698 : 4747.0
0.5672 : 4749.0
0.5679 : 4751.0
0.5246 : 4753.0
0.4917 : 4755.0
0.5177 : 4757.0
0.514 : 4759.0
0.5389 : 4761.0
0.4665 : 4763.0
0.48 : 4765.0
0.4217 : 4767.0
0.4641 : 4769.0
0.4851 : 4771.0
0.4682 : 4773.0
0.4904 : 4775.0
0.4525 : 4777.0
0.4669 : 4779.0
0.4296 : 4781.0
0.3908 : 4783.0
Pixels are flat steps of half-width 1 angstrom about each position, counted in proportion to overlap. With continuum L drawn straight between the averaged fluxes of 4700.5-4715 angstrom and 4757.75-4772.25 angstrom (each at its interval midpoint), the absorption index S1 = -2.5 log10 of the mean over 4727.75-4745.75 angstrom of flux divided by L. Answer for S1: -0.07 mag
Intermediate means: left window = 0.518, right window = 0.482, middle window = 0.53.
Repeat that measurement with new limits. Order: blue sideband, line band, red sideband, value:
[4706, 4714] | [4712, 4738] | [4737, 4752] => -0.03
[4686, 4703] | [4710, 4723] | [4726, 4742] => -0.06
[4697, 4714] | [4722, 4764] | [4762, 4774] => -0.10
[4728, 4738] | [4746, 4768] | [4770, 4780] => -0.05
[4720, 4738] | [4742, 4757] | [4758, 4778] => -0.06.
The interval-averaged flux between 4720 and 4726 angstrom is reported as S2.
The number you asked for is 0.596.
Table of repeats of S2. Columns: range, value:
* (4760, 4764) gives 0.503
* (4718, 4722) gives 0.6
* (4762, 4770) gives 0.458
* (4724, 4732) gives 0.54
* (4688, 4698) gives 0.564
